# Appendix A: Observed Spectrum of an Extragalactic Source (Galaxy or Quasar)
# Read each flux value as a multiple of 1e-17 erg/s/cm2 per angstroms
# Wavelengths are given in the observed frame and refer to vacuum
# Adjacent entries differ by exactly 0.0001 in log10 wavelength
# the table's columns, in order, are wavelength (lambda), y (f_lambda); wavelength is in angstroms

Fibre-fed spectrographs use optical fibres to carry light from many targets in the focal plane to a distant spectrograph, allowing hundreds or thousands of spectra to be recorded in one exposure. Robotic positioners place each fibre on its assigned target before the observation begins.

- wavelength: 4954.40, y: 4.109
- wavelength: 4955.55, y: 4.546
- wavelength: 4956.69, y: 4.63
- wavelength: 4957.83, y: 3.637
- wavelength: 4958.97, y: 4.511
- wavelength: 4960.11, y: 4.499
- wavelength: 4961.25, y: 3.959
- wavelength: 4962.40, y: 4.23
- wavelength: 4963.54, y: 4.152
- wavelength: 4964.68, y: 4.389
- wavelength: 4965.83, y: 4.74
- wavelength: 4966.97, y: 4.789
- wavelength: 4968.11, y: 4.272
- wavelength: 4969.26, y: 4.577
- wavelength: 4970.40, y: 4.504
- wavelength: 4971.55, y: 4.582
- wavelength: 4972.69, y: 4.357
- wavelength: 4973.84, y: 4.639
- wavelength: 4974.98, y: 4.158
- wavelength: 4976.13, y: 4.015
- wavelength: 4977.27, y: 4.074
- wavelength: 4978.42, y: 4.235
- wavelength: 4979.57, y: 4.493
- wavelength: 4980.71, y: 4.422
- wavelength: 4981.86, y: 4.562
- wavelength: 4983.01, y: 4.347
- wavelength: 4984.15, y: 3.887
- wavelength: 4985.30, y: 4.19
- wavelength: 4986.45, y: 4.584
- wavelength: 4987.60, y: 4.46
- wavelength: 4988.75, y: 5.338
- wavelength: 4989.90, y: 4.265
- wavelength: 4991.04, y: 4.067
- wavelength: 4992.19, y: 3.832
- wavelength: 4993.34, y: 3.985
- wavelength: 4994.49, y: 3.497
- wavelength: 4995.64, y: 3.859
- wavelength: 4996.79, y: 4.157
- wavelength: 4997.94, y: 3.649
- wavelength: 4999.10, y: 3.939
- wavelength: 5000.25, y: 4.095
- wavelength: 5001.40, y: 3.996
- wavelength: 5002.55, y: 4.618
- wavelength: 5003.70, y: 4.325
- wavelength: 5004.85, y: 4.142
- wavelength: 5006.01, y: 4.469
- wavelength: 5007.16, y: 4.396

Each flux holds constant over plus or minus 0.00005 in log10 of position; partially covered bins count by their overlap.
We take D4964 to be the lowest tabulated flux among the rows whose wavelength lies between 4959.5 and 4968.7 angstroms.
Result 3.959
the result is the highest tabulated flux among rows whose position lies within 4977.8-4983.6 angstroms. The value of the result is 4.562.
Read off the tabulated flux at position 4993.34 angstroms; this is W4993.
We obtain 3.985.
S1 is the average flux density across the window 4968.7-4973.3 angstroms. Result 4.5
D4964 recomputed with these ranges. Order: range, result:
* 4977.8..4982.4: 4.235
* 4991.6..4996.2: 3.497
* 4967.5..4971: 4.272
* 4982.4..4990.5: 3.887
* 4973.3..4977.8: 4.015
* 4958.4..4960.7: 4.499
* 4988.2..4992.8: 3.832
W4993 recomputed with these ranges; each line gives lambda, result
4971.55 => 4.582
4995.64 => 3.859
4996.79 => 4.157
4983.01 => 4.347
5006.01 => 4.469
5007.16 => 4.396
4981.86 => 4.562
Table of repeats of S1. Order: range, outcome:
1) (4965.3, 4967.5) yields 4.77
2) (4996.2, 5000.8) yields 3.95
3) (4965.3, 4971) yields 4.58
